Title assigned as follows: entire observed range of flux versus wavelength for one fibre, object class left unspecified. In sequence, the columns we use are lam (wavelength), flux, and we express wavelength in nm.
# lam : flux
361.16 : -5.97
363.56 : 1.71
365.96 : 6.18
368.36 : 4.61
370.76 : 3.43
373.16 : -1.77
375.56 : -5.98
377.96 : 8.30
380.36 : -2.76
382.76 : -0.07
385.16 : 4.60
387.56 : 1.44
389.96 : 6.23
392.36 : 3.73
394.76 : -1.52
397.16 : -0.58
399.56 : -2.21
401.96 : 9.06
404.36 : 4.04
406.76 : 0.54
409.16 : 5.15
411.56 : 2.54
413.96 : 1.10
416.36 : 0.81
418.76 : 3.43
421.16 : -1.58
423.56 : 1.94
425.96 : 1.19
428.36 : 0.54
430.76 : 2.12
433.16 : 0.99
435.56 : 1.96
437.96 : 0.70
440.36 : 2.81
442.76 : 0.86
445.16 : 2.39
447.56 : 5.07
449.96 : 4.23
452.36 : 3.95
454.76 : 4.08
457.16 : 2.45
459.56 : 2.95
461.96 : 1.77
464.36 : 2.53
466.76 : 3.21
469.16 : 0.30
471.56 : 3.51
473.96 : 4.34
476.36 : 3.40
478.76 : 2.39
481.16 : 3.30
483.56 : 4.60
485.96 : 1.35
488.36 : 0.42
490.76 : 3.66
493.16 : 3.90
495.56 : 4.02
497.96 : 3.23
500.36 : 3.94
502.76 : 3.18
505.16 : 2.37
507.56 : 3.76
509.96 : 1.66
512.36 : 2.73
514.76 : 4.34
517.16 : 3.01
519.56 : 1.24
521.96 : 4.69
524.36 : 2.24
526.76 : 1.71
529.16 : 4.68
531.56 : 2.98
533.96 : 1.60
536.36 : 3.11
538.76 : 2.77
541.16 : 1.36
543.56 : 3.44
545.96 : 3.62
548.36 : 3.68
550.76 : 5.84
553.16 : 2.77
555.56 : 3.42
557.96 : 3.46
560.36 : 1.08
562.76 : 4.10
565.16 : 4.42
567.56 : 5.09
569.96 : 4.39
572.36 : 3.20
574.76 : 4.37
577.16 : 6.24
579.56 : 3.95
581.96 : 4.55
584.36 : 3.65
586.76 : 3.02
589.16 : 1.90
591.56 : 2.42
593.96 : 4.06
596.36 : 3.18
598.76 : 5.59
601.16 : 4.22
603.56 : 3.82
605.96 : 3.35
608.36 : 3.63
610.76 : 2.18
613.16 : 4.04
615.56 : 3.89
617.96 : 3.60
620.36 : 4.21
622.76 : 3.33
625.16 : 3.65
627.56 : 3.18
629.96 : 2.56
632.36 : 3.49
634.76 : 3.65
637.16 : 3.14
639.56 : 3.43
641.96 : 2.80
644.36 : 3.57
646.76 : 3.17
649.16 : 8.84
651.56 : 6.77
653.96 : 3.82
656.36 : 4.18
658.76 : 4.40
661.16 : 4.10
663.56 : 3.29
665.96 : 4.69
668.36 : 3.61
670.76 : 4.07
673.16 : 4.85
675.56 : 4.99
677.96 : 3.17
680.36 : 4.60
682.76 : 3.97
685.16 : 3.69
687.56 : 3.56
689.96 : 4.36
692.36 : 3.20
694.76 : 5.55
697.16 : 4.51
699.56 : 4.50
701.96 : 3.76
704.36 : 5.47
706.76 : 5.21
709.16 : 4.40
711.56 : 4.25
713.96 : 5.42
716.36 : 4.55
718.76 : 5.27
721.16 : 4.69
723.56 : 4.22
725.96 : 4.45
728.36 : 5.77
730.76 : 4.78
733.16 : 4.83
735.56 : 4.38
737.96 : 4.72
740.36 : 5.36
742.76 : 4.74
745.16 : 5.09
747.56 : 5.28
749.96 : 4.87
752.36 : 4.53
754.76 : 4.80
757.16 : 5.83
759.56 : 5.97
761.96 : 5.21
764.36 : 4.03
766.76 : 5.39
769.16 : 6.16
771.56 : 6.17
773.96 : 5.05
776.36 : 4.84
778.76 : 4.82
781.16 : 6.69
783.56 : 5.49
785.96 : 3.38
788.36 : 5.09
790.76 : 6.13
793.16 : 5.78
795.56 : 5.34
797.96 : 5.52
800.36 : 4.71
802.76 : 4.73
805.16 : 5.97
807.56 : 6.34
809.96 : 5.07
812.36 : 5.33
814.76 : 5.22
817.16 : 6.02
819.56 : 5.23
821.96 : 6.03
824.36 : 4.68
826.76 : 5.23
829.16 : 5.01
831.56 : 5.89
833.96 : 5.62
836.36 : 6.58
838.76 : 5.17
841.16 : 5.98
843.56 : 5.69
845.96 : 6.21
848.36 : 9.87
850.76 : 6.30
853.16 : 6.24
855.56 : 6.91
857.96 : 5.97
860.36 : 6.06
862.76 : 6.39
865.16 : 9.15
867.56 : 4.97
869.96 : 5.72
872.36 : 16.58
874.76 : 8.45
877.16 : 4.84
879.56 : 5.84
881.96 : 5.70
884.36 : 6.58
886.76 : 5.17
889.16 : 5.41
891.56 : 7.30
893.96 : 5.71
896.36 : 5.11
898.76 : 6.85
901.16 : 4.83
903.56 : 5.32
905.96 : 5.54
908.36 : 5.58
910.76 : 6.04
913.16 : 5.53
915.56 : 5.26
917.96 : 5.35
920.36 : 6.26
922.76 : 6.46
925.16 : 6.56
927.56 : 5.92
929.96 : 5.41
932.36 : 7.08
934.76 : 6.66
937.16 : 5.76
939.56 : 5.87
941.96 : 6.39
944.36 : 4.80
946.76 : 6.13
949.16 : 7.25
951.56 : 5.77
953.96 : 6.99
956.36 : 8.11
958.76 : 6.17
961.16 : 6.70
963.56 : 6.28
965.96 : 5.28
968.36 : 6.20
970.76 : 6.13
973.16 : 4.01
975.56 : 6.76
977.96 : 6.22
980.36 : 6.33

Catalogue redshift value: 0.74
